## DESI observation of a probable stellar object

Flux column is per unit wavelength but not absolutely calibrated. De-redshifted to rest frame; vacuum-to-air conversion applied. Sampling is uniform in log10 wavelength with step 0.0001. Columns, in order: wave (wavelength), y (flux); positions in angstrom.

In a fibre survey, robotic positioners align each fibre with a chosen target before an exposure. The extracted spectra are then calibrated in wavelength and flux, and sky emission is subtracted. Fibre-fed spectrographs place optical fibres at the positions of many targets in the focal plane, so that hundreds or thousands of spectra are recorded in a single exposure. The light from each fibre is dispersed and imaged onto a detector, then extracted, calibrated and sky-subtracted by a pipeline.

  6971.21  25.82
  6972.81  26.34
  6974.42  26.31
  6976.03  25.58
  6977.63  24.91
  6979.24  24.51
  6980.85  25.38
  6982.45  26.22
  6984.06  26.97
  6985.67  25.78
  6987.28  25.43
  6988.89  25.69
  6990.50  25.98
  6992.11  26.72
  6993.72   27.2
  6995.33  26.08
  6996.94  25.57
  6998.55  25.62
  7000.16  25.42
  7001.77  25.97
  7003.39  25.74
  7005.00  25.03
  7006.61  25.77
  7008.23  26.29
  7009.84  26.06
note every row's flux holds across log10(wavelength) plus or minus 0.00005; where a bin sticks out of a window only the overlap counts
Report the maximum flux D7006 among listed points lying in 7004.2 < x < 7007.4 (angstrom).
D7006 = 25.77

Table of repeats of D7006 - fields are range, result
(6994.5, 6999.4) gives 26.08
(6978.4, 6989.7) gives 26.97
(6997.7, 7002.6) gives 25.97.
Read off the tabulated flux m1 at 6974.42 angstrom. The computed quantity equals 26.31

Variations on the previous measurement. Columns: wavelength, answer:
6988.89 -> 25.69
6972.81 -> 26.34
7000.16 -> 25.42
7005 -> 25.03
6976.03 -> 25.58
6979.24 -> 24.51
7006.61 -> 25.77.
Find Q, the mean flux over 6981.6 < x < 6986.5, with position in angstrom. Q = 26.3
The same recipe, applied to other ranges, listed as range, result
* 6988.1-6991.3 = 25.8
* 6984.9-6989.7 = 25.6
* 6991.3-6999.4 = 26.2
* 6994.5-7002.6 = 25.7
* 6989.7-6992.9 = 26.3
